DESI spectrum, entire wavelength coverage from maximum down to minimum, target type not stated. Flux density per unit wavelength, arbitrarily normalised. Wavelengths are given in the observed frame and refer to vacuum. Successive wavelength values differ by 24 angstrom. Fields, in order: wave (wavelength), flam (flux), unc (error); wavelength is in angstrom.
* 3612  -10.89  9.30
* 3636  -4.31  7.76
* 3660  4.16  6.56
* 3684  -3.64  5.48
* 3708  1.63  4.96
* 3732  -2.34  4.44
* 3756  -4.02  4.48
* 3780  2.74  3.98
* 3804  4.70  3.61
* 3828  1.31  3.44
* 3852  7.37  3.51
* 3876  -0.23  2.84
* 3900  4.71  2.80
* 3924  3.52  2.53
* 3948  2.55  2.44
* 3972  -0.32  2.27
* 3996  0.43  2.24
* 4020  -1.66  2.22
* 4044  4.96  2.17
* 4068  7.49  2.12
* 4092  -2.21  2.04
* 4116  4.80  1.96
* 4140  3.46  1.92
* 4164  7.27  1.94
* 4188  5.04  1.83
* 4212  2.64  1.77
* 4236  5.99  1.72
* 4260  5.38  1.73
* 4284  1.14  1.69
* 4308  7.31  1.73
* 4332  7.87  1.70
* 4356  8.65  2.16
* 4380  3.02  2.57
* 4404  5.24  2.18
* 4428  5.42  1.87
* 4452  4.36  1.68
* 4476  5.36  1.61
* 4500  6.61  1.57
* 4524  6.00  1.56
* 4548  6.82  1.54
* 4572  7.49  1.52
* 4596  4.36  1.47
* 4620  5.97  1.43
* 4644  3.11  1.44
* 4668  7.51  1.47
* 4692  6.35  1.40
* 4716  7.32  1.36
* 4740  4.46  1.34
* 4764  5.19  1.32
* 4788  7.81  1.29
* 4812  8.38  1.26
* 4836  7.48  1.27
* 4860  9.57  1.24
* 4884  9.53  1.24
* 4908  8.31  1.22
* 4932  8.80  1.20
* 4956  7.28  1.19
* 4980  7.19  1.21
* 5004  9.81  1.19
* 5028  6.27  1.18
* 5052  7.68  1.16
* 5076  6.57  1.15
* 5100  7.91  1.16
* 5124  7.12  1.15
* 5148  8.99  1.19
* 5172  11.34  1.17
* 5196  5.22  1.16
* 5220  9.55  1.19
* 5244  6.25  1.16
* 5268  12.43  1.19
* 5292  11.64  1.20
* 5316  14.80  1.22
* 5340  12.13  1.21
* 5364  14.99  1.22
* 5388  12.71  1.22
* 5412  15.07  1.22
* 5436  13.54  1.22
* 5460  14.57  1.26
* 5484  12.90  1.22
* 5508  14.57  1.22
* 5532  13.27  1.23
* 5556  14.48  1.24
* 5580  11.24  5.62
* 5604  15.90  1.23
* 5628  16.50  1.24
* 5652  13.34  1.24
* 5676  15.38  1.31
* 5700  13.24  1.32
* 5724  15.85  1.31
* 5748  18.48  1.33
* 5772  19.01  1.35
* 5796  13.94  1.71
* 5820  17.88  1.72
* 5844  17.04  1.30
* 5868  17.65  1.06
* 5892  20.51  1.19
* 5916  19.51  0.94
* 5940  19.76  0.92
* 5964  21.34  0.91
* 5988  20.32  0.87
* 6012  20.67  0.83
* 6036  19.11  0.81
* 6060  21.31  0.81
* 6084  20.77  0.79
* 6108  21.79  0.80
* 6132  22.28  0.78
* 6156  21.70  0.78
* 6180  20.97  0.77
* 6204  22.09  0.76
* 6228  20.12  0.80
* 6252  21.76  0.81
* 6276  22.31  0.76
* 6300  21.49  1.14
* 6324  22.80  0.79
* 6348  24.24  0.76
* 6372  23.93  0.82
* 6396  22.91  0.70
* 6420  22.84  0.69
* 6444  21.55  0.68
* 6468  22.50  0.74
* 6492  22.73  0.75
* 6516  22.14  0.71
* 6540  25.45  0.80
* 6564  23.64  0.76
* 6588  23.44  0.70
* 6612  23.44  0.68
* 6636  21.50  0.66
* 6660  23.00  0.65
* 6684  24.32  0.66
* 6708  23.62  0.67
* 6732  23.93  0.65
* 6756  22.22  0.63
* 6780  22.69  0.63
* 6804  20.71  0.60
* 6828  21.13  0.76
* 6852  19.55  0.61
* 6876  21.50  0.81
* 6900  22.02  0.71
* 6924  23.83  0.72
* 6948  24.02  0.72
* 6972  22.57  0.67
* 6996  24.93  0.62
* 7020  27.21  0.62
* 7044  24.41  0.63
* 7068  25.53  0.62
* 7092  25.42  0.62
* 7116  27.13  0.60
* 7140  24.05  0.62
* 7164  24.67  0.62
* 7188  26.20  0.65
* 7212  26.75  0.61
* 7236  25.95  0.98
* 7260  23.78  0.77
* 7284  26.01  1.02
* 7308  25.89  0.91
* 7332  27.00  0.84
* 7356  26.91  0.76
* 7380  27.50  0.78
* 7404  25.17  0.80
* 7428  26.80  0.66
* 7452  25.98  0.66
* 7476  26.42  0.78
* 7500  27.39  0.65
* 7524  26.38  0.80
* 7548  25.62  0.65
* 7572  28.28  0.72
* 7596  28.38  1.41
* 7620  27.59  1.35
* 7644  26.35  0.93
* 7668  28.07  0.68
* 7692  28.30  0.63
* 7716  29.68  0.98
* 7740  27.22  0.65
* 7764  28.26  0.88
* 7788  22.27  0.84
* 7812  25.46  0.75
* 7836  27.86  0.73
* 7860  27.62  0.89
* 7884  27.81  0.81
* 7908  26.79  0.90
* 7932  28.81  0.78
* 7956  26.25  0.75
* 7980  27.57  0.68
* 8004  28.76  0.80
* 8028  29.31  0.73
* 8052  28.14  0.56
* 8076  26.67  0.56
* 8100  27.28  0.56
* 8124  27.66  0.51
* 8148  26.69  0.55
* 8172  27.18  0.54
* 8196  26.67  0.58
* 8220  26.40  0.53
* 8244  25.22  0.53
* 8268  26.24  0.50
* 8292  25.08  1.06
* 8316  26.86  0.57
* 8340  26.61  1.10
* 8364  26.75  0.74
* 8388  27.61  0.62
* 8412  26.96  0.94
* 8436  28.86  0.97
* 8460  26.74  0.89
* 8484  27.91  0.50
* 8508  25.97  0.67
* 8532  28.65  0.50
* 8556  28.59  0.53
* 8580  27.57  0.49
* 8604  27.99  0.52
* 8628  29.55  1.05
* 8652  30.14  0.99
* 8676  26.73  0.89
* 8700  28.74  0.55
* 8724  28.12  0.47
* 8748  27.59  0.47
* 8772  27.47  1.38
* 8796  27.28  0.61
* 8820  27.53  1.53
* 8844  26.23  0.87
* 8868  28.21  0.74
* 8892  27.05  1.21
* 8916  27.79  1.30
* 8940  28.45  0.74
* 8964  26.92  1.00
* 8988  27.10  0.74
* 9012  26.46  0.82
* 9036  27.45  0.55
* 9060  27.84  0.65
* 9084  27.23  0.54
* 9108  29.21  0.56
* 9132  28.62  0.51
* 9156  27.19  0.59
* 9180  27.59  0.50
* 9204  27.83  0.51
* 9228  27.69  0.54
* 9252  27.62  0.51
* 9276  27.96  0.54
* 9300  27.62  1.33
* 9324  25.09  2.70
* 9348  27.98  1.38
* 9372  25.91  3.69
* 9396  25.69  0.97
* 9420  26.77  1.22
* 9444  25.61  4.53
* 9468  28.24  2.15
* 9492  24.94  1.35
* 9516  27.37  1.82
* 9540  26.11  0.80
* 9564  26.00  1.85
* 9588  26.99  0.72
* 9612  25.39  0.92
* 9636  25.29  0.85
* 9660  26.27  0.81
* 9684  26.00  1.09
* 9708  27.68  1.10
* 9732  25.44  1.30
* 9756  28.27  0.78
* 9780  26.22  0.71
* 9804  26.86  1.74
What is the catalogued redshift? 0.32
